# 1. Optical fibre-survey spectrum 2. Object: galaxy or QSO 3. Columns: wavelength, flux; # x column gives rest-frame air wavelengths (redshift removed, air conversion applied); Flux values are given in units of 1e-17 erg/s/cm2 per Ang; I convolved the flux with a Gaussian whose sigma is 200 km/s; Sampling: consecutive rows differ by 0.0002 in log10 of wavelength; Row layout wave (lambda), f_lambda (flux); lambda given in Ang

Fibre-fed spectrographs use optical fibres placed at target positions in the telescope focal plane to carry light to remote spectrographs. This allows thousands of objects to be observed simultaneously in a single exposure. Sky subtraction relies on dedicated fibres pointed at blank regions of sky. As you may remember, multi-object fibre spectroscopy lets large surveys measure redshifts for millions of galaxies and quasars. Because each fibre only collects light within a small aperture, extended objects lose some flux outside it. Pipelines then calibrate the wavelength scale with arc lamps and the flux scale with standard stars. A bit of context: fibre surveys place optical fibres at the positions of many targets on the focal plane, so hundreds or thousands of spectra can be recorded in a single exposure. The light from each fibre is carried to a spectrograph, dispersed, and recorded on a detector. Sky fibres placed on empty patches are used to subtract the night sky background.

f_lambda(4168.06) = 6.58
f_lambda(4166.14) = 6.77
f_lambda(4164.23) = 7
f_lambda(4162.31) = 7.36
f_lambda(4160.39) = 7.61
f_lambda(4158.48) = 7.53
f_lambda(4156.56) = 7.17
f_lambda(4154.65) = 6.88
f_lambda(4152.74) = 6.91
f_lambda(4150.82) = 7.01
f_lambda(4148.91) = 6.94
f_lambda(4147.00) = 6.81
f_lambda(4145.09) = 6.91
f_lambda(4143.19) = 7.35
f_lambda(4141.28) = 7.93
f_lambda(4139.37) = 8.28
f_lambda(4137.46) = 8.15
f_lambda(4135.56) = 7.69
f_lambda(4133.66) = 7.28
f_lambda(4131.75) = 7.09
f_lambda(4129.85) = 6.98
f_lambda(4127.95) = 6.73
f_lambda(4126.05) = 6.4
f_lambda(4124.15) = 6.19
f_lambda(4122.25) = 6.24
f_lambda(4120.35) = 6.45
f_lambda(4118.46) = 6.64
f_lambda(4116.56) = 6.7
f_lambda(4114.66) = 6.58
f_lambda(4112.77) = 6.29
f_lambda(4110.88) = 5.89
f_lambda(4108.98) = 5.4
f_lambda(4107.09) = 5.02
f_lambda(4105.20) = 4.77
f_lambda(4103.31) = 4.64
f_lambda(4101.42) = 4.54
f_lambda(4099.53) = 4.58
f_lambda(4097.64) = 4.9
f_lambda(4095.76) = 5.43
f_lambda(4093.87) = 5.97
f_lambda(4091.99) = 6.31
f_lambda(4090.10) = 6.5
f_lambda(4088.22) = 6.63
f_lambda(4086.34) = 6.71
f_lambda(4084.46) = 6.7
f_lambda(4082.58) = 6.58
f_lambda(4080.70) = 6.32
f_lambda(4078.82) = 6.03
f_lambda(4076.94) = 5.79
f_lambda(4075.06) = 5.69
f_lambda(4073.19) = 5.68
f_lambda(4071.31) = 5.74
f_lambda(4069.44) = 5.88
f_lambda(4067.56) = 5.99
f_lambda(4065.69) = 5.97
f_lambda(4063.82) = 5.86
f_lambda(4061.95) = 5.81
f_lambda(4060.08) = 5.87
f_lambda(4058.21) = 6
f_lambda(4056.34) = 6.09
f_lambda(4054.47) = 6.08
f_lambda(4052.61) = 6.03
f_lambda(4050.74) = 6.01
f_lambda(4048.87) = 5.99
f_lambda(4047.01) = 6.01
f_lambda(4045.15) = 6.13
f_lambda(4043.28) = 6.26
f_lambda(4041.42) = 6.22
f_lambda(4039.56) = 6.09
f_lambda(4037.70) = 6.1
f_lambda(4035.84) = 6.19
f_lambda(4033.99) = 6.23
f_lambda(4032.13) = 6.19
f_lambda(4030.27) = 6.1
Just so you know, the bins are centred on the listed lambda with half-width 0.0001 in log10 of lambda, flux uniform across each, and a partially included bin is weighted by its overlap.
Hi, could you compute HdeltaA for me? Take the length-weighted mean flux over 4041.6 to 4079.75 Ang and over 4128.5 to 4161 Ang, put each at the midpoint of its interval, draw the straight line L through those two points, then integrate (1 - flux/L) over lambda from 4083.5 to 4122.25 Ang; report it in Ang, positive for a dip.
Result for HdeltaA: 4.6 Ang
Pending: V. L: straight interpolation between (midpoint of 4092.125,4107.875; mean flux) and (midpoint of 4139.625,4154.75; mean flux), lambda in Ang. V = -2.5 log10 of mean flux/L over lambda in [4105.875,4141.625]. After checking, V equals -0.096 mag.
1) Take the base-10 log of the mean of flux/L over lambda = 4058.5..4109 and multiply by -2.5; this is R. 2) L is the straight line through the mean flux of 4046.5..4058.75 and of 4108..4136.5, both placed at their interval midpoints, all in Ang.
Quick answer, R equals 0.091 mag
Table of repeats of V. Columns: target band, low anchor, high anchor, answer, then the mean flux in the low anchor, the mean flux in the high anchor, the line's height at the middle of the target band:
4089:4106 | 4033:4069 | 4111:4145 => 0.236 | 6.05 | 6.97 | 6.61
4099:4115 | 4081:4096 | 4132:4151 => 0.272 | 6.4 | 7.44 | 6.76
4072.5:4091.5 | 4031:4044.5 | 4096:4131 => -0.053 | 6.18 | 5.83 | 5.98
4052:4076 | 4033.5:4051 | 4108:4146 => 0.074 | 6.13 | 6.86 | 6.31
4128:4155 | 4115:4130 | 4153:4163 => -0.057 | 6.52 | 7.28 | 6.93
